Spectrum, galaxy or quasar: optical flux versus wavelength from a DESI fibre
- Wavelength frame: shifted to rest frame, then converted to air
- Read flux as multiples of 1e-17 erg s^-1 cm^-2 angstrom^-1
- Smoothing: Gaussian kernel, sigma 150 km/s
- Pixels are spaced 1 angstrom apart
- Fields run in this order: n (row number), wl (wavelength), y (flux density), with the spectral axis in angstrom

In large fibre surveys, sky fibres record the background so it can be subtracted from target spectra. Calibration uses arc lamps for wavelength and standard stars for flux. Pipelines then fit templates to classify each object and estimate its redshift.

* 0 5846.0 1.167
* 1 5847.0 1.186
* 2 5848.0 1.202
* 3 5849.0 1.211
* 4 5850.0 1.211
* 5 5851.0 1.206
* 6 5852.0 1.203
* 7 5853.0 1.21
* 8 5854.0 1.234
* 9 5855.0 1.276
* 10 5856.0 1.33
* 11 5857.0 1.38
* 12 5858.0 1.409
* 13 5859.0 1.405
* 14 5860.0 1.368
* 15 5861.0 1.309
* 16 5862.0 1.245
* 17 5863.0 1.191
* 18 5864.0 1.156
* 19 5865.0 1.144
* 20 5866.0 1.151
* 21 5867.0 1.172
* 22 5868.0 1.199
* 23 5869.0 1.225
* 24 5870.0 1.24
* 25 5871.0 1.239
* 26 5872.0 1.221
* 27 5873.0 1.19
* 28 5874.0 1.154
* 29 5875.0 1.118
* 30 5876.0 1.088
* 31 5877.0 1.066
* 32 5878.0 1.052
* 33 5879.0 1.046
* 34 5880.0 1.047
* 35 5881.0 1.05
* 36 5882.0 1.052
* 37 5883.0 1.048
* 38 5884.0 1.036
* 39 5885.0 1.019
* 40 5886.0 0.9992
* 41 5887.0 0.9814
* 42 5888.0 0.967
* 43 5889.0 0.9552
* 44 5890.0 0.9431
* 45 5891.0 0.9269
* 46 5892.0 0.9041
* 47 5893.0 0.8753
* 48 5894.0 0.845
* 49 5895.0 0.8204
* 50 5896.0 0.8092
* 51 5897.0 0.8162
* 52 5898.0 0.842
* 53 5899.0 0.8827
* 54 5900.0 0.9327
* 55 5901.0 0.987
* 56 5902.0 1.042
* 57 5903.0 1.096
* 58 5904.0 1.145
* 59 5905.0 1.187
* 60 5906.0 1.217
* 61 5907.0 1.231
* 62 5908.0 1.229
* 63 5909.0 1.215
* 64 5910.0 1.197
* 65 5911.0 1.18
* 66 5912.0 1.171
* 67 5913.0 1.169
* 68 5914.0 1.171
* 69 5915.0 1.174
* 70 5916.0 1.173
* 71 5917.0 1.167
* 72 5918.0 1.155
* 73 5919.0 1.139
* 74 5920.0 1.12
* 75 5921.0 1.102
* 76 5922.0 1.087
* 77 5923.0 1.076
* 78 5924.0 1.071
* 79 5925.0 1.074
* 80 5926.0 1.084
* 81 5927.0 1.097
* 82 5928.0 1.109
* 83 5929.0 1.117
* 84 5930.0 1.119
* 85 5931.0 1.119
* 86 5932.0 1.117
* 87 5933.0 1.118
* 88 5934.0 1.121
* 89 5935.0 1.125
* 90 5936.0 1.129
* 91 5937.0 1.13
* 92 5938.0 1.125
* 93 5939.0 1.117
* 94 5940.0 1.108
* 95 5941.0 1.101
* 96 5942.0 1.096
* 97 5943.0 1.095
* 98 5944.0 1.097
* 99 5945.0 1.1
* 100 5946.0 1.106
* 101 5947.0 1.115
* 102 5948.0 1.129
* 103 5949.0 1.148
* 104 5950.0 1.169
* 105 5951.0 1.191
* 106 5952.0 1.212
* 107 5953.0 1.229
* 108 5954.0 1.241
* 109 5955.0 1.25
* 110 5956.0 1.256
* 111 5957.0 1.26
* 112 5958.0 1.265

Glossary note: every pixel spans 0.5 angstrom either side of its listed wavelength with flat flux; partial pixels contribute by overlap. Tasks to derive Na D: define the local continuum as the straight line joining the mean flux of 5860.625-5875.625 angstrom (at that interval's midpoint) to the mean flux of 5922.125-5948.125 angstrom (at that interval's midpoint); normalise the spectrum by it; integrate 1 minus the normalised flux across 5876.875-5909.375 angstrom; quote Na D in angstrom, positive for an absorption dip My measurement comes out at 4.34 angstrom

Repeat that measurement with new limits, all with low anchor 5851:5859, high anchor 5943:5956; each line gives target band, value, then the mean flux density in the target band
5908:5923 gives 0.7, 1.16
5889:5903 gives 3.8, 0.904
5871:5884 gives 1.7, 1.1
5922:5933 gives 0.9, 1.1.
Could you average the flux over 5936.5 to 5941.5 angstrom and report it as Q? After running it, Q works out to 1.12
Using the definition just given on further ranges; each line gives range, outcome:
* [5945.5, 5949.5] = 1.12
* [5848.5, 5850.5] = 1.21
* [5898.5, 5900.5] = 0.908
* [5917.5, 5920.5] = 1.14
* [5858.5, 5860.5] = 1.39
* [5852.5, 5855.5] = 1.24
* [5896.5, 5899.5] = 0.847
